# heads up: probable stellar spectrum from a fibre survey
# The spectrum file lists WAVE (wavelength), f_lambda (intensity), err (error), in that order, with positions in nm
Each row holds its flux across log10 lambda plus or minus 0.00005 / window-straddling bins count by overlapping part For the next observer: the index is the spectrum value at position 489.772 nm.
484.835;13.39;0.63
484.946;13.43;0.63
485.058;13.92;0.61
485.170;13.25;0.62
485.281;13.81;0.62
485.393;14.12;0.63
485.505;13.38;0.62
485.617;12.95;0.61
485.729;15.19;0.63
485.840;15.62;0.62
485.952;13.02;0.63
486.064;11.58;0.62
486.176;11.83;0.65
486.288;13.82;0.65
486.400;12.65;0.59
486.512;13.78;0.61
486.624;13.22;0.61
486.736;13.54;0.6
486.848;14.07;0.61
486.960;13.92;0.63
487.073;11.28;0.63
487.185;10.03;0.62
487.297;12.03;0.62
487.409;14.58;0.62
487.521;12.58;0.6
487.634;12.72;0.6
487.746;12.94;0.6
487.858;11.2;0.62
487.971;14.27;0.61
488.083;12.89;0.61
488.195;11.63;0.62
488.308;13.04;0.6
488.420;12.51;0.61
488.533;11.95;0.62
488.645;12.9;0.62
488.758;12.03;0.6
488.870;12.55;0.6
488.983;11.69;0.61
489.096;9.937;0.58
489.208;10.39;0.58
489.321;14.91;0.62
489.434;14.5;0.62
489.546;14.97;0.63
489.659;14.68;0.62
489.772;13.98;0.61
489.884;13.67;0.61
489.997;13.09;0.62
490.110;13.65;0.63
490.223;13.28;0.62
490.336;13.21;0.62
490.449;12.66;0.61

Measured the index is 13.98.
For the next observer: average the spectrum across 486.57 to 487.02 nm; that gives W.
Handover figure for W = 13.7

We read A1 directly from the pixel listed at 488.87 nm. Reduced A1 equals 12.55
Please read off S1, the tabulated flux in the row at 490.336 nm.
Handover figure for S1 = 13.21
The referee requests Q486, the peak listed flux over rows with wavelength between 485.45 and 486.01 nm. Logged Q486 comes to 15.62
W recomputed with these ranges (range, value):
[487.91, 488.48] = 12.8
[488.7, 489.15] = 11.5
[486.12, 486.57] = 13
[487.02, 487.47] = 12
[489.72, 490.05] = 13.6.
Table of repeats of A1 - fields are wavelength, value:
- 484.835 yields 13.39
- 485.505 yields 13.38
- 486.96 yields 13.92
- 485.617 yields 12.95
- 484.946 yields 13.43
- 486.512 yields 13.78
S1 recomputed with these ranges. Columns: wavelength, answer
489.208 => 10.39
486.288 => 13.82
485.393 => 14.12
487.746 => 12.94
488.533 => 11.95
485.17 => 13.25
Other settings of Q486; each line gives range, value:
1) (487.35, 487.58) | 14.58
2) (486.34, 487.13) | 14.07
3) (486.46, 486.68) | 13.78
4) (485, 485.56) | 14.12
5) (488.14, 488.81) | 13.04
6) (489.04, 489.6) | 14.97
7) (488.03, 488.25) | 12.89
